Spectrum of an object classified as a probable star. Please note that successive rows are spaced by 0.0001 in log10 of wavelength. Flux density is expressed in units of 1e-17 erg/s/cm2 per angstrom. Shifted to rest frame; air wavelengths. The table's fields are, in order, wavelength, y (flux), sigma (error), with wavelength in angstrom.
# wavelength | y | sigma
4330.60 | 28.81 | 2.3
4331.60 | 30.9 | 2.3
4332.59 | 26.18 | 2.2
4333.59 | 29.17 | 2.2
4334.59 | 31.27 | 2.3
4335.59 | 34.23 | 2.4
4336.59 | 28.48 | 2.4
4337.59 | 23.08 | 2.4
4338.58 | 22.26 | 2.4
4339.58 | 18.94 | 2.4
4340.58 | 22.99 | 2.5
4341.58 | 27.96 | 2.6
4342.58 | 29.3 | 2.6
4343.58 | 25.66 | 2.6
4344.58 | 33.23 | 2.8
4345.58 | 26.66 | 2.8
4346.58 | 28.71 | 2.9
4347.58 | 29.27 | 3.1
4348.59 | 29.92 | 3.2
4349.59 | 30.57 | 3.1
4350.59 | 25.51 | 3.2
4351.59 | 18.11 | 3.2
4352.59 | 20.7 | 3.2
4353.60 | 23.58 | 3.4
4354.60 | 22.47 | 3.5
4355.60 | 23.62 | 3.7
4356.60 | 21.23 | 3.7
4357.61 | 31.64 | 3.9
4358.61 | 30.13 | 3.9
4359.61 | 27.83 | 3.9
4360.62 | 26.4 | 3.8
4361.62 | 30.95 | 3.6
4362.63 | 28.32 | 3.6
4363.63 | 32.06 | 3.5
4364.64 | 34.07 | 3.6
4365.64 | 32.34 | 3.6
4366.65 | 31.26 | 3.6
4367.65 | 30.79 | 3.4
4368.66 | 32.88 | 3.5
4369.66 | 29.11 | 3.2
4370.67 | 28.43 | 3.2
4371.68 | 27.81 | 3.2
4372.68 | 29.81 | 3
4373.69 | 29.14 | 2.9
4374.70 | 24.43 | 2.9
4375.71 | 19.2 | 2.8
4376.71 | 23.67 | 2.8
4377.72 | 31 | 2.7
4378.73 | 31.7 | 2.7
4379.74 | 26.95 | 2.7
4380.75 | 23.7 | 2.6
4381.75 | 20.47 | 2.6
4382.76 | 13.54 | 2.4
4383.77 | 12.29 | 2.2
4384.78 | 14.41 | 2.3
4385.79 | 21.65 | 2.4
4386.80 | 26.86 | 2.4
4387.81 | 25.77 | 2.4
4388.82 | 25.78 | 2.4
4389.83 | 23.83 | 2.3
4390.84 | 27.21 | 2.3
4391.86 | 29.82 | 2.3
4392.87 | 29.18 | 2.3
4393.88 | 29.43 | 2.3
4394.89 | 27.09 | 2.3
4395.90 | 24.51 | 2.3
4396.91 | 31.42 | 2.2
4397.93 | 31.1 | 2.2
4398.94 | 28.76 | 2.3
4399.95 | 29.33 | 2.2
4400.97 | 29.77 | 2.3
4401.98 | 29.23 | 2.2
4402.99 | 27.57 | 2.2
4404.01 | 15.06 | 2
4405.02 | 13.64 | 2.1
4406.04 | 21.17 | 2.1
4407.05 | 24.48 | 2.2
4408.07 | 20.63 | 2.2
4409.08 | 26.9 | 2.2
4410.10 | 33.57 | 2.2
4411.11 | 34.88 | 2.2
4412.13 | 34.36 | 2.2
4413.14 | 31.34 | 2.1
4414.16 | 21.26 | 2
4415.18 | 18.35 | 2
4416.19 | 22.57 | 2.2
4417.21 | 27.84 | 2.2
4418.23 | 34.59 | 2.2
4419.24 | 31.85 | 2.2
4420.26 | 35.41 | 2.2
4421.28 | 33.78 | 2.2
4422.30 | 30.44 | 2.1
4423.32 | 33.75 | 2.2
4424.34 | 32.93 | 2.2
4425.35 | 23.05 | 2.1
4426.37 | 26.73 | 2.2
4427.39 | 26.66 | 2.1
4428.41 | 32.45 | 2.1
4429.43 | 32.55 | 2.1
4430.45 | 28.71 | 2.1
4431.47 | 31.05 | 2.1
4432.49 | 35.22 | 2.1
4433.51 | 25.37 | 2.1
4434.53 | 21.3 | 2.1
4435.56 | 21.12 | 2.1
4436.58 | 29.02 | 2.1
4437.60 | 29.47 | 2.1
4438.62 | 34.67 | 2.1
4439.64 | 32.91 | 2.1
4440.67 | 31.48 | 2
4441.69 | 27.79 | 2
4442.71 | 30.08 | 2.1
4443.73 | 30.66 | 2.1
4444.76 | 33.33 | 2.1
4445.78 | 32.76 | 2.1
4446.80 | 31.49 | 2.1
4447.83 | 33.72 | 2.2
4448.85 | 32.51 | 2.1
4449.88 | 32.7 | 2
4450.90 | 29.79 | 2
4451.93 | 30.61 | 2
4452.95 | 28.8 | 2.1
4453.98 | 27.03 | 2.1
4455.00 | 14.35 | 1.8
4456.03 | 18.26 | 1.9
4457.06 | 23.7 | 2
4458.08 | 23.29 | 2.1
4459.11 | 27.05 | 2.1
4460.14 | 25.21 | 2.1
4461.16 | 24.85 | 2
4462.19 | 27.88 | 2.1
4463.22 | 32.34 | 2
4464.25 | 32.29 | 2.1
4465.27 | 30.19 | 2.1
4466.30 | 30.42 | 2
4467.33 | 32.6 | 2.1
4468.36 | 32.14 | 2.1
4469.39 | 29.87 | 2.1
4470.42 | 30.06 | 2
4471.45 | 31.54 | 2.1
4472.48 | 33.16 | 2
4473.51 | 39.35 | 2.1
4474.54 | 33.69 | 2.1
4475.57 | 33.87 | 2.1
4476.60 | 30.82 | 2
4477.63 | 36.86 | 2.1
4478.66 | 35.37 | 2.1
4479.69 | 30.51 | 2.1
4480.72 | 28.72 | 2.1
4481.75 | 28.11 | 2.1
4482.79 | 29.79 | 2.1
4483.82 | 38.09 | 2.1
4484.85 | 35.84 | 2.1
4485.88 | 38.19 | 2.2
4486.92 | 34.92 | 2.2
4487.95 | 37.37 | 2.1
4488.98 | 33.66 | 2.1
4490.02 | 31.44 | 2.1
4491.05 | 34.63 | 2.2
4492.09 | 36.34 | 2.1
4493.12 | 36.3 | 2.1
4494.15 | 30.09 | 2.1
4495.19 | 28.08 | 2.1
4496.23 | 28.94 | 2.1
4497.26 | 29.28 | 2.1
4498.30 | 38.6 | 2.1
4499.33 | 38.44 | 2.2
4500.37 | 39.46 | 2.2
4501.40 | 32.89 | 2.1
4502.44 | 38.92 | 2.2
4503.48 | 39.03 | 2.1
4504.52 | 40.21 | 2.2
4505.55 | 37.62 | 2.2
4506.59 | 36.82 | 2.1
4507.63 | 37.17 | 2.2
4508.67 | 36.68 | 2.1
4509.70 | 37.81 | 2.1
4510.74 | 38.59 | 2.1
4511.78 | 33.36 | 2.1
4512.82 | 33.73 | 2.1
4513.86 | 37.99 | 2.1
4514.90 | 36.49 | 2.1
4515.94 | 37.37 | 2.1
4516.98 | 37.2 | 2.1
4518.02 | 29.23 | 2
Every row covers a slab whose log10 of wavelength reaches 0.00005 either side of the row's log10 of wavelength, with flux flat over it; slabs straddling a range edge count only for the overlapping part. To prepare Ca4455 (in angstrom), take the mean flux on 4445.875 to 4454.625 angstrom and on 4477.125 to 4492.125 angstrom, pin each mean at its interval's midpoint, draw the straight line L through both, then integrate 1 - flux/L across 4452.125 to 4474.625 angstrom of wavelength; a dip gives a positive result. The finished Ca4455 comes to 2.5 angstrom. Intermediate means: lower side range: 30.7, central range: 28.5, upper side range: 33.9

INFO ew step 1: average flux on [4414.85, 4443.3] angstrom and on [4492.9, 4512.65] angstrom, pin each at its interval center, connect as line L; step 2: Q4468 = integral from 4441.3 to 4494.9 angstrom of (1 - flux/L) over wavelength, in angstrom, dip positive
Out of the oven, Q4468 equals 2.8 angstrom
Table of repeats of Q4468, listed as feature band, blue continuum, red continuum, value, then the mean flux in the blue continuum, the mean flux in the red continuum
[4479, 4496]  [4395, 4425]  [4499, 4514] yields 1.0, 27.9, 37.2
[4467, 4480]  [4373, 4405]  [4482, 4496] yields -0.2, 25.1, 34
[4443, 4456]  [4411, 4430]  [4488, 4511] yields 1.0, 29.6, 35.5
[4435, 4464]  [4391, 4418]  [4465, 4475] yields 1.9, 26.7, 32.3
